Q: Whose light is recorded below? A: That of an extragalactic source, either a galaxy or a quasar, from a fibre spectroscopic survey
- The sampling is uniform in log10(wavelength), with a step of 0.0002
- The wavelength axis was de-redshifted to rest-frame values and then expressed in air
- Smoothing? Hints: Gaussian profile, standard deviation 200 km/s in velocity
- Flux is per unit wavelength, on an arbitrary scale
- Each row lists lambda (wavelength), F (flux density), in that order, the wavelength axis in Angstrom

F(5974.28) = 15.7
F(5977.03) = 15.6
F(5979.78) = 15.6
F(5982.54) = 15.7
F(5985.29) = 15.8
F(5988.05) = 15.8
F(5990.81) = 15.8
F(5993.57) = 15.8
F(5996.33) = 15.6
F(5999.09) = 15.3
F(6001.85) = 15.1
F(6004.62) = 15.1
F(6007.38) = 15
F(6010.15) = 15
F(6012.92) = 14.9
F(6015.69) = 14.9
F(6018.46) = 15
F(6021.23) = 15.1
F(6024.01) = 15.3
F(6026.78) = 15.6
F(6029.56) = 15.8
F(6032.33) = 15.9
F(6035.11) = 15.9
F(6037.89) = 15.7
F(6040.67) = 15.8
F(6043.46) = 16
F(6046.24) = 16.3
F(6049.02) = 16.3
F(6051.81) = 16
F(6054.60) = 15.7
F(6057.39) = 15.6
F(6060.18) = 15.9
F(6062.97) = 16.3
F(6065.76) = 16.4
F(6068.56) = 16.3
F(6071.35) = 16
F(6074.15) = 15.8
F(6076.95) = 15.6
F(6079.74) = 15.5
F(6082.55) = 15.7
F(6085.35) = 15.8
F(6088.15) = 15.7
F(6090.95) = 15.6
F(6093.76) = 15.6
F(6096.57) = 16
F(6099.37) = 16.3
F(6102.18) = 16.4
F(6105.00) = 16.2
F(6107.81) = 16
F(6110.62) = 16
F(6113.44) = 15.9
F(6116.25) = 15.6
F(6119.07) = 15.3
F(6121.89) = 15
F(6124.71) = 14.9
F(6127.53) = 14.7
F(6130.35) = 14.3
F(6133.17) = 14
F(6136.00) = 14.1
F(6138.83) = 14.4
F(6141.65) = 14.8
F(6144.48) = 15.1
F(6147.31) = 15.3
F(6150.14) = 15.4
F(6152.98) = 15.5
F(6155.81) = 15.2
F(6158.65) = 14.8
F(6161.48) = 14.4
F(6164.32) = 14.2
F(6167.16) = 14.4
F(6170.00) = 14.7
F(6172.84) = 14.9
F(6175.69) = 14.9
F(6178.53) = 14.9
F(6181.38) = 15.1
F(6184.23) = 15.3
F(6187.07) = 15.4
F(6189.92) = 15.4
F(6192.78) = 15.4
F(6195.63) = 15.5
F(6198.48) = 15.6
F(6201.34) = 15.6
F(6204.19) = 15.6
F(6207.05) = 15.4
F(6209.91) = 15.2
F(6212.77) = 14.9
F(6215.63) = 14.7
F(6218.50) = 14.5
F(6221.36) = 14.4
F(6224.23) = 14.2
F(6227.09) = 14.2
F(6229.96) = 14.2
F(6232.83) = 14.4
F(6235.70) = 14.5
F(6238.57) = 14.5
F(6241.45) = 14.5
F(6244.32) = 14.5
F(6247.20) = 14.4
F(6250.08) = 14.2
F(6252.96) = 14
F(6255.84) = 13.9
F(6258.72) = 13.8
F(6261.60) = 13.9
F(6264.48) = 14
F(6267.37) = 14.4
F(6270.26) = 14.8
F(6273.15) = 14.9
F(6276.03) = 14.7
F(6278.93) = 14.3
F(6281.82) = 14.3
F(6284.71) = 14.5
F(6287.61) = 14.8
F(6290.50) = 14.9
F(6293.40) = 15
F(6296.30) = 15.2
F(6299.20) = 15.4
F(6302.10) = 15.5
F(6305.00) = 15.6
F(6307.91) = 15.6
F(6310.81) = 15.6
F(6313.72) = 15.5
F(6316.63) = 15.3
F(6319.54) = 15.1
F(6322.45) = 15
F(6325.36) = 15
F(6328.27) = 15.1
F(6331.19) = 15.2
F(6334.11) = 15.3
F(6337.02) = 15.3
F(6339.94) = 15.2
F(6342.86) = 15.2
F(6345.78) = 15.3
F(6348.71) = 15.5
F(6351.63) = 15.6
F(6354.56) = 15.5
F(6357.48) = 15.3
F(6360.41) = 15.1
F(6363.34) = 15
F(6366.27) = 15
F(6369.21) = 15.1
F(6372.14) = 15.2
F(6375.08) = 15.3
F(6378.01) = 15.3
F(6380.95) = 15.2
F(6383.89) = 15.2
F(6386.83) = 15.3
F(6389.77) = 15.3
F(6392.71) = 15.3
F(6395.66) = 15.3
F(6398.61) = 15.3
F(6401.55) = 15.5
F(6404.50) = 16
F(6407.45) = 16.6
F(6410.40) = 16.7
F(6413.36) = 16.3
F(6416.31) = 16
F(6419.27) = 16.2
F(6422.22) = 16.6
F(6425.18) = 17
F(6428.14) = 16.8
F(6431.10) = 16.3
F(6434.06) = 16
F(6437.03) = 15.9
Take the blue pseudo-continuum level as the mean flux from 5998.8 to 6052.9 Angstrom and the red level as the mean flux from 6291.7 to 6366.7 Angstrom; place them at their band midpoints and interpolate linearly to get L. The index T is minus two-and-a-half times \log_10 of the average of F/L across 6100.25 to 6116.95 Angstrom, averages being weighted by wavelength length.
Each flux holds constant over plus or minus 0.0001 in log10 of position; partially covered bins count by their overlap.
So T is -0.04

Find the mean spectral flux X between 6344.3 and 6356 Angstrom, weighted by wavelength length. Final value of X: 15.5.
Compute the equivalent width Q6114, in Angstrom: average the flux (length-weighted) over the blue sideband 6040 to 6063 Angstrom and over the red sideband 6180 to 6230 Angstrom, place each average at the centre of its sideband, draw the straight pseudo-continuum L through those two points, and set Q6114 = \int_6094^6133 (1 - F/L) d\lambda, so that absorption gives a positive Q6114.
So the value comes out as 0.2 Angstrom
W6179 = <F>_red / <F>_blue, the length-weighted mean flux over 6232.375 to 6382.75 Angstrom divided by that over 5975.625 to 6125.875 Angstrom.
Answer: 0.95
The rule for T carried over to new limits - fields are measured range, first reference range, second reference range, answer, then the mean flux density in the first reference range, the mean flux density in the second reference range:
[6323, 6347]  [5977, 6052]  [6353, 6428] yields 0.03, 15.6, 15.6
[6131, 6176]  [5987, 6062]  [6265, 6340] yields 0.04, 15.6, 15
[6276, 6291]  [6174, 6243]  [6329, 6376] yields 0.04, 14.9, 15.3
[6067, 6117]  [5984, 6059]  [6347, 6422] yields -0.02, 15.6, 15.5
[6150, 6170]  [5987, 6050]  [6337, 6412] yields 0.05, 15.5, 15.4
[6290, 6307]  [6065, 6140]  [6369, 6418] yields 0.02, 15.5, 15.6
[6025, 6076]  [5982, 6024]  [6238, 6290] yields -0.06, 15.3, 14.4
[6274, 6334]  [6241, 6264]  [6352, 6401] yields -0.04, 14.1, 15.2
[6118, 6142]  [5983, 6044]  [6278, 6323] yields 0.05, 15.5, 15.1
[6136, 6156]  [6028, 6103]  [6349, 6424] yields 0.06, 15.9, 15.6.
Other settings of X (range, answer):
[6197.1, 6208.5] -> 15.5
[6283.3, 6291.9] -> 14.7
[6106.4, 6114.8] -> 16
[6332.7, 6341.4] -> 15.3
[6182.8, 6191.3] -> 15.4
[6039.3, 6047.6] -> 16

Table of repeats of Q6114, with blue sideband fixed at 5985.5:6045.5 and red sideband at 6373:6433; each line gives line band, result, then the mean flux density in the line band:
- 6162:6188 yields 1.32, 14.8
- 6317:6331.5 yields 0.64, 15.1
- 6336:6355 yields 0.53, 15.4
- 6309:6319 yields 0.22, 15.4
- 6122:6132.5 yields 0.64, 14.6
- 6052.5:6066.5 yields -0.41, 16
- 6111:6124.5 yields 0.11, 15.4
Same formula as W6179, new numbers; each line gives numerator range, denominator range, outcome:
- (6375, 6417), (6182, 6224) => 1.03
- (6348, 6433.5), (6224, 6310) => 1.08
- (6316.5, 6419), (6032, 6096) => 0.97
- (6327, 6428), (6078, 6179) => 1.02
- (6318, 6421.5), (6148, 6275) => 1.05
